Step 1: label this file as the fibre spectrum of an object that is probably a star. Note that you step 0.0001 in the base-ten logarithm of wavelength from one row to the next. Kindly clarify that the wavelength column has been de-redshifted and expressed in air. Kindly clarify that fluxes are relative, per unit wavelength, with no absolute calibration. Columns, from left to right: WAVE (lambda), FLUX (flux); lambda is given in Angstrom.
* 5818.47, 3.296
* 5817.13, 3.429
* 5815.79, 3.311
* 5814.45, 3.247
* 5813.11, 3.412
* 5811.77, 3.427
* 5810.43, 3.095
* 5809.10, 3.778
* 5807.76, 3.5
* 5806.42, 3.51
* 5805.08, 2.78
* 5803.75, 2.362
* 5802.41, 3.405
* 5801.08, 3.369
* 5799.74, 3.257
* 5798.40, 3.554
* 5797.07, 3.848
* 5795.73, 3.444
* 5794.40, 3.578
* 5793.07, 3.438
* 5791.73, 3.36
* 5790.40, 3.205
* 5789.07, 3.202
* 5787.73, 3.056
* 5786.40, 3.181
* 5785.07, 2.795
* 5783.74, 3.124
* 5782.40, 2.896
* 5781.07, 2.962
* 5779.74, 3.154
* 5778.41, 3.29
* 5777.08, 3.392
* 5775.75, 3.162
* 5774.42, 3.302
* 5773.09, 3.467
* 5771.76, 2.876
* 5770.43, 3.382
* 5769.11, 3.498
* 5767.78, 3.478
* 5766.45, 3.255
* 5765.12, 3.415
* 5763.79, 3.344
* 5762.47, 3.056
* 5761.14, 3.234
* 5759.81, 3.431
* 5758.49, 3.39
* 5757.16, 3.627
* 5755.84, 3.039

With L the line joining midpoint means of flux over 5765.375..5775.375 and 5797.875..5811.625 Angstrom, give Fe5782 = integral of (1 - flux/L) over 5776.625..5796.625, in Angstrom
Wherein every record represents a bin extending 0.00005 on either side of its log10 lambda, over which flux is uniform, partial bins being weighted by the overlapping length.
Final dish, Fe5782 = 0.5 Angstrom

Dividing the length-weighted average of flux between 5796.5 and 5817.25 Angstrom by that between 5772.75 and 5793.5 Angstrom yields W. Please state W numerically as 1.0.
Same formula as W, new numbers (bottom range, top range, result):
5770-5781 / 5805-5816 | 1.04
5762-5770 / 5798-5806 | 0.93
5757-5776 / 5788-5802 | 1.03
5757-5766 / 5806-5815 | 1.03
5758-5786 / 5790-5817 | 1.04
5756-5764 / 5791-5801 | 1.05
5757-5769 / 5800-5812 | 0.97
